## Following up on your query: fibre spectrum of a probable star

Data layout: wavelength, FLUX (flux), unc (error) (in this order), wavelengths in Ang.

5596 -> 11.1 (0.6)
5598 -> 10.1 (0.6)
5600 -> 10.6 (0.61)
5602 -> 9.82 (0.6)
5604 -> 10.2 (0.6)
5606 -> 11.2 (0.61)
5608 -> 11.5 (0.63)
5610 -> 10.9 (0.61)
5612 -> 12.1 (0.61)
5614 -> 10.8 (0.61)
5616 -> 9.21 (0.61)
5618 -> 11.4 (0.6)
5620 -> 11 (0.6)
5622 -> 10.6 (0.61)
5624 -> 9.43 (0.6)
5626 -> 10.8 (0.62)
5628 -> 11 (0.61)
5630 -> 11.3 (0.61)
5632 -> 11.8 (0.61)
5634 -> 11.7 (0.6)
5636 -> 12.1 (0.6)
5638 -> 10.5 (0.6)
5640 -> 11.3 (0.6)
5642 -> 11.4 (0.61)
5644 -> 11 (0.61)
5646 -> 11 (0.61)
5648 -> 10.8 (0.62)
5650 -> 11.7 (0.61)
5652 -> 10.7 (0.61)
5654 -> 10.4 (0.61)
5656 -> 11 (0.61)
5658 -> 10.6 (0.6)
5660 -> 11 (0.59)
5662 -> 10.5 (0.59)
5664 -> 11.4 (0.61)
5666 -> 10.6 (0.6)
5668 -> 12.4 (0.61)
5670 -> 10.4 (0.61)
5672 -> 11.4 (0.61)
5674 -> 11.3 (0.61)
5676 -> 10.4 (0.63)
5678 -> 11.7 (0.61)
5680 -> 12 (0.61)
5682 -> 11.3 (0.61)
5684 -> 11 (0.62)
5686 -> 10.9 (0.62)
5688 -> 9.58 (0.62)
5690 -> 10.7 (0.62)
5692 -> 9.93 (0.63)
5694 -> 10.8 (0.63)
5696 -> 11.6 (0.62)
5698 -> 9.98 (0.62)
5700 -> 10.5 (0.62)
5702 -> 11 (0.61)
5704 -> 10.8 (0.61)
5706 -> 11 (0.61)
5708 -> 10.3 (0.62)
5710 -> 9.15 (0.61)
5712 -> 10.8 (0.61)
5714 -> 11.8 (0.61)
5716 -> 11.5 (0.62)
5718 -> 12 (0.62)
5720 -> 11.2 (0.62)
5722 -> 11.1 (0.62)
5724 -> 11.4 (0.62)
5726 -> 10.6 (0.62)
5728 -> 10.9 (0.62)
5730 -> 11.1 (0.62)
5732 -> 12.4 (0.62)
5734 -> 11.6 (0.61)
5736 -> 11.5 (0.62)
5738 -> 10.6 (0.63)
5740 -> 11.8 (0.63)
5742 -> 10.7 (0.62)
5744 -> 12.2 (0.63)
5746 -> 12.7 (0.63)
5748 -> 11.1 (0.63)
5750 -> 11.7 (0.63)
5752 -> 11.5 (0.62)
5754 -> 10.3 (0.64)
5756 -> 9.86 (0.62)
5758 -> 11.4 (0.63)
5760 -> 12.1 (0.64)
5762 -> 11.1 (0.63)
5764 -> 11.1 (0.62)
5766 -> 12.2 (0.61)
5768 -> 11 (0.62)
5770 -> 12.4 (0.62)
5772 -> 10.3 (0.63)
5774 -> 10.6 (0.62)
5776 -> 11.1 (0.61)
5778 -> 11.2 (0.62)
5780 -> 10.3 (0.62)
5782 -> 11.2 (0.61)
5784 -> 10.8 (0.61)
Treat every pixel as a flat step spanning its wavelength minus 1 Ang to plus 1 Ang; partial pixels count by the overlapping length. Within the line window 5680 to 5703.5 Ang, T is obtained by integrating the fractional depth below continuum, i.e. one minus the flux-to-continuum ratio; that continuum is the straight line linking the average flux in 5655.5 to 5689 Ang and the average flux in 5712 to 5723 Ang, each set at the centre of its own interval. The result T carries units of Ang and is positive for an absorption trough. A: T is 1.0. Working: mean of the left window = 11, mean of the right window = 11.5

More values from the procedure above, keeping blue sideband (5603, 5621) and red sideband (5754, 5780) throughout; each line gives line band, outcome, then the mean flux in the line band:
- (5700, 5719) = 0.3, 10.9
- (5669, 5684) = -0.3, 11.2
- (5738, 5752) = -0.6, 11.6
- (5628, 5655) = -0.6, 11.2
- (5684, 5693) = 0.5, 10.4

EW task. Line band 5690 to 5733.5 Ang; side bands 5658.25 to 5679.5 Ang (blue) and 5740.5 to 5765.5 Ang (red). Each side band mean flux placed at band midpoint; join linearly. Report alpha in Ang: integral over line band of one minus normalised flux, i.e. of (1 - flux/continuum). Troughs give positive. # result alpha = 1.1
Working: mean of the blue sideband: 11.1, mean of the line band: 10.9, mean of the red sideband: 11.3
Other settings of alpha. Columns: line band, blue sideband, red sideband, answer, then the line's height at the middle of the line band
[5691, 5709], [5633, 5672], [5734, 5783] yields 0.82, 11.2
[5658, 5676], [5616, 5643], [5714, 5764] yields 0.14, 11.1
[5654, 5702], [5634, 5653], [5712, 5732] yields 1.48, 11.2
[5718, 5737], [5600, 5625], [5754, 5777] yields -0.53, 11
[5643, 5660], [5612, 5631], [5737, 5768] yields -0.10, 10.8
